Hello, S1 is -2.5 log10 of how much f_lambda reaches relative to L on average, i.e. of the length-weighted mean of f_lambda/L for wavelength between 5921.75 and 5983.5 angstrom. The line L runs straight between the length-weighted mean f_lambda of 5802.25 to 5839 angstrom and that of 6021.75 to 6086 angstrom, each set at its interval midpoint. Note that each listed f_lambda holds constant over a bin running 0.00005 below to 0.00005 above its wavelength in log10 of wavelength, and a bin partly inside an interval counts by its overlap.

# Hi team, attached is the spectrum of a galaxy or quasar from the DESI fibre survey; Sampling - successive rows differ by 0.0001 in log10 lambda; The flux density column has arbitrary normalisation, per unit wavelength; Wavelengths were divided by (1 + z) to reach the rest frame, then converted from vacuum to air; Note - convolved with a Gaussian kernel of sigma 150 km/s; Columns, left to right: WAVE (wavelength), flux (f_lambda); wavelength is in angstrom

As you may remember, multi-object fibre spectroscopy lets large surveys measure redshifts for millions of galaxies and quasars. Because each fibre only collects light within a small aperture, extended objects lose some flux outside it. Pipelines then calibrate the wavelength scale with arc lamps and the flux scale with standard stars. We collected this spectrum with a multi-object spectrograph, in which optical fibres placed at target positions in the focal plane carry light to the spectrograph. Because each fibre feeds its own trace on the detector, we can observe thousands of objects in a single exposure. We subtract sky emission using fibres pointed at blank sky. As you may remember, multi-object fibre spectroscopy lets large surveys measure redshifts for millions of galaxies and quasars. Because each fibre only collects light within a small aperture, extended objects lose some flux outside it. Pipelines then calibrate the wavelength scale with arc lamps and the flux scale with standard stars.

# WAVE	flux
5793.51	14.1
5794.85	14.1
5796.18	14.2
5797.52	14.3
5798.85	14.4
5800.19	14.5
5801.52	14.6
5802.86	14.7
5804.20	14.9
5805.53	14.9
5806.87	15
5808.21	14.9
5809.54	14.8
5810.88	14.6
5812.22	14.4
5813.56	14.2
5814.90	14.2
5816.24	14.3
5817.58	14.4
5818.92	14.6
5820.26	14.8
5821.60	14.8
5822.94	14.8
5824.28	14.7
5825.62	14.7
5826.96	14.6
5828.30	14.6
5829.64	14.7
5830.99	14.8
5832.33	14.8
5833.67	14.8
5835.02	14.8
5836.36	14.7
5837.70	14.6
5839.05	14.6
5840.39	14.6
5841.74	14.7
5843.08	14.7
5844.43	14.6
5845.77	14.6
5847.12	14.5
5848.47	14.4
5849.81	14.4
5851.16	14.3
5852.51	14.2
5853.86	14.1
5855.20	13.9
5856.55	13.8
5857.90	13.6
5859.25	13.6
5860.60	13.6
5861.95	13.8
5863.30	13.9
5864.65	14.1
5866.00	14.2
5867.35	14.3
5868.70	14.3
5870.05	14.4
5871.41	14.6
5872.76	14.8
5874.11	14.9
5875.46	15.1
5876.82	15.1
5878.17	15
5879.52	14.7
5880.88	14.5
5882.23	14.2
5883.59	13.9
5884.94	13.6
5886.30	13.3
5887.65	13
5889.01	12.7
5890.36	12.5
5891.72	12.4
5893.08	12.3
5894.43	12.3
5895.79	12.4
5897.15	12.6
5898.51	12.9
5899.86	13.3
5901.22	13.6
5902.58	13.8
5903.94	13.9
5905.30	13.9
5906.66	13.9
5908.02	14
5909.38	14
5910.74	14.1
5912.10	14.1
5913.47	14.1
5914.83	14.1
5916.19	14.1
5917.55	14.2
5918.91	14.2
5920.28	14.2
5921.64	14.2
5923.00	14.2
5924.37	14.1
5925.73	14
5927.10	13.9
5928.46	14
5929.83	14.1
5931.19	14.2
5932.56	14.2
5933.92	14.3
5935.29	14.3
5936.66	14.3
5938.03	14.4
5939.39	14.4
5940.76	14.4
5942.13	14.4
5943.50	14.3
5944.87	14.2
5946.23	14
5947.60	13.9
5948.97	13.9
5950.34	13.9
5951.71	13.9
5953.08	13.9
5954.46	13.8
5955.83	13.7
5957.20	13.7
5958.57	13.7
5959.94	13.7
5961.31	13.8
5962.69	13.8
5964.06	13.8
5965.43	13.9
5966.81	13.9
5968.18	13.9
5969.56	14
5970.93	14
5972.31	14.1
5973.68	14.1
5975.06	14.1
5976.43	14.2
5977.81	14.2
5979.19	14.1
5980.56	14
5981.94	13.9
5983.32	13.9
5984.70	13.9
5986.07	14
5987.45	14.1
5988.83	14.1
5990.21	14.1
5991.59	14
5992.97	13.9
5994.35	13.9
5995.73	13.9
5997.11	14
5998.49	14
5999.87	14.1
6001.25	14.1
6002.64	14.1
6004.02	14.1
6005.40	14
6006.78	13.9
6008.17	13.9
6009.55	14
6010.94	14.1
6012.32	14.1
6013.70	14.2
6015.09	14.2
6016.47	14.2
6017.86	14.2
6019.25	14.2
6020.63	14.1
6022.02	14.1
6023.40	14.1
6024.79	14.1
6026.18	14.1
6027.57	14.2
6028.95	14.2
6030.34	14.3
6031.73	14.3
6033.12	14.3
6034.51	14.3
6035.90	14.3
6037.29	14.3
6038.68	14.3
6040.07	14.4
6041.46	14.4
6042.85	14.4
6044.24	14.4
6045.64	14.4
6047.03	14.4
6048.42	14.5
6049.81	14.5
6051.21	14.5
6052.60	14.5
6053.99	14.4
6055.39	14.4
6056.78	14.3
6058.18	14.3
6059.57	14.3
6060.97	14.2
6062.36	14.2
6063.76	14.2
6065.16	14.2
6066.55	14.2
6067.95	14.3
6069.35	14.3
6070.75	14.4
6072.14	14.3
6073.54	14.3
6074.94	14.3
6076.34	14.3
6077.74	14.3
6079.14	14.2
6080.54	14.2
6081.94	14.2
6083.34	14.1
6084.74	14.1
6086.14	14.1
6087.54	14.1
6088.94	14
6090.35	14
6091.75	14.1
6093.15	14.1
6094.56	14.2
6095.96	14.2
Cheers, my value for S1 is 0.03 mag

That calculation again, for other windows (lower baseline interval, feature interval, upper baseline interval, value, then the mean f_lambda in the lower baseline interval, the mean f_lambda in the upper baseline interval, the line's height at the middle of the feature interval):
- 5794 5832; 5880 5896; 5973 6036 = 0.100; 14.6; 14.1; 14.4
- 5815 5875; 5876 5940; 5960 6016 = 0.033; 14.4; 14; 14.2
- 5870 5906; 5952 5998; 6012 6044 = 0.007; 13.7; 14.2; 14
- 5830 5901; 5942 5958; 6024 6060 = 0.018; 14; 14.3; 14.2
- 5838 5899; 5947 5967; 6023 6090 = 0.023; 14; 14.3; 14.1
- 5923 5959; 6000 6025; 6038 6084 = 0.010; 14.1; 14.3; 14.2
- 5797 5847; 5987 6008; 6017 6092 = 0.026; 14.6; 14.3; 14.4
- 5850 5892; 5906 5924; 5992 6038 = -0.004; 14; 14.1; 14.1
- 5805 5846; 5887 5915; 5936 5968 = 0.074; 14.7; 14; 14.3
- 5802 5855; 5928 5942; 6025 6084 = 0.015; 14.6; 14.3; 14.5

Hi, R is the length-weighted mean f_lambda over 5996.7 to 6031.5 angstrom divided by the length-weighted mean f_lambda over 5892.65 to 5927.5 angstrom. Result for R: 1.0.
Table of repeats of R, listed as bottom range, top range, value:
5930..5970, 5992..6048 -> 1.01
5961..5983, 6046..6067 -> 1.03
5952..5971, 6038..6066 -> 1.04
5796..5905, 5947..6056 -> 0.99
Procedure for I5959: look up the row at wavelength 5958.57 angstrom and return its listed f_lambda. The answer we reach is 13.7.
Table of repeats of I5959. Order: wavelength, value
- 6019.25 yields 14.2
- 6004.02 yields 14.1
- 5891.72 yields 12.4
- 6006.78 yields 13.9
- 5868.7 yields 14.3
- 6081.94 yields 14.2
